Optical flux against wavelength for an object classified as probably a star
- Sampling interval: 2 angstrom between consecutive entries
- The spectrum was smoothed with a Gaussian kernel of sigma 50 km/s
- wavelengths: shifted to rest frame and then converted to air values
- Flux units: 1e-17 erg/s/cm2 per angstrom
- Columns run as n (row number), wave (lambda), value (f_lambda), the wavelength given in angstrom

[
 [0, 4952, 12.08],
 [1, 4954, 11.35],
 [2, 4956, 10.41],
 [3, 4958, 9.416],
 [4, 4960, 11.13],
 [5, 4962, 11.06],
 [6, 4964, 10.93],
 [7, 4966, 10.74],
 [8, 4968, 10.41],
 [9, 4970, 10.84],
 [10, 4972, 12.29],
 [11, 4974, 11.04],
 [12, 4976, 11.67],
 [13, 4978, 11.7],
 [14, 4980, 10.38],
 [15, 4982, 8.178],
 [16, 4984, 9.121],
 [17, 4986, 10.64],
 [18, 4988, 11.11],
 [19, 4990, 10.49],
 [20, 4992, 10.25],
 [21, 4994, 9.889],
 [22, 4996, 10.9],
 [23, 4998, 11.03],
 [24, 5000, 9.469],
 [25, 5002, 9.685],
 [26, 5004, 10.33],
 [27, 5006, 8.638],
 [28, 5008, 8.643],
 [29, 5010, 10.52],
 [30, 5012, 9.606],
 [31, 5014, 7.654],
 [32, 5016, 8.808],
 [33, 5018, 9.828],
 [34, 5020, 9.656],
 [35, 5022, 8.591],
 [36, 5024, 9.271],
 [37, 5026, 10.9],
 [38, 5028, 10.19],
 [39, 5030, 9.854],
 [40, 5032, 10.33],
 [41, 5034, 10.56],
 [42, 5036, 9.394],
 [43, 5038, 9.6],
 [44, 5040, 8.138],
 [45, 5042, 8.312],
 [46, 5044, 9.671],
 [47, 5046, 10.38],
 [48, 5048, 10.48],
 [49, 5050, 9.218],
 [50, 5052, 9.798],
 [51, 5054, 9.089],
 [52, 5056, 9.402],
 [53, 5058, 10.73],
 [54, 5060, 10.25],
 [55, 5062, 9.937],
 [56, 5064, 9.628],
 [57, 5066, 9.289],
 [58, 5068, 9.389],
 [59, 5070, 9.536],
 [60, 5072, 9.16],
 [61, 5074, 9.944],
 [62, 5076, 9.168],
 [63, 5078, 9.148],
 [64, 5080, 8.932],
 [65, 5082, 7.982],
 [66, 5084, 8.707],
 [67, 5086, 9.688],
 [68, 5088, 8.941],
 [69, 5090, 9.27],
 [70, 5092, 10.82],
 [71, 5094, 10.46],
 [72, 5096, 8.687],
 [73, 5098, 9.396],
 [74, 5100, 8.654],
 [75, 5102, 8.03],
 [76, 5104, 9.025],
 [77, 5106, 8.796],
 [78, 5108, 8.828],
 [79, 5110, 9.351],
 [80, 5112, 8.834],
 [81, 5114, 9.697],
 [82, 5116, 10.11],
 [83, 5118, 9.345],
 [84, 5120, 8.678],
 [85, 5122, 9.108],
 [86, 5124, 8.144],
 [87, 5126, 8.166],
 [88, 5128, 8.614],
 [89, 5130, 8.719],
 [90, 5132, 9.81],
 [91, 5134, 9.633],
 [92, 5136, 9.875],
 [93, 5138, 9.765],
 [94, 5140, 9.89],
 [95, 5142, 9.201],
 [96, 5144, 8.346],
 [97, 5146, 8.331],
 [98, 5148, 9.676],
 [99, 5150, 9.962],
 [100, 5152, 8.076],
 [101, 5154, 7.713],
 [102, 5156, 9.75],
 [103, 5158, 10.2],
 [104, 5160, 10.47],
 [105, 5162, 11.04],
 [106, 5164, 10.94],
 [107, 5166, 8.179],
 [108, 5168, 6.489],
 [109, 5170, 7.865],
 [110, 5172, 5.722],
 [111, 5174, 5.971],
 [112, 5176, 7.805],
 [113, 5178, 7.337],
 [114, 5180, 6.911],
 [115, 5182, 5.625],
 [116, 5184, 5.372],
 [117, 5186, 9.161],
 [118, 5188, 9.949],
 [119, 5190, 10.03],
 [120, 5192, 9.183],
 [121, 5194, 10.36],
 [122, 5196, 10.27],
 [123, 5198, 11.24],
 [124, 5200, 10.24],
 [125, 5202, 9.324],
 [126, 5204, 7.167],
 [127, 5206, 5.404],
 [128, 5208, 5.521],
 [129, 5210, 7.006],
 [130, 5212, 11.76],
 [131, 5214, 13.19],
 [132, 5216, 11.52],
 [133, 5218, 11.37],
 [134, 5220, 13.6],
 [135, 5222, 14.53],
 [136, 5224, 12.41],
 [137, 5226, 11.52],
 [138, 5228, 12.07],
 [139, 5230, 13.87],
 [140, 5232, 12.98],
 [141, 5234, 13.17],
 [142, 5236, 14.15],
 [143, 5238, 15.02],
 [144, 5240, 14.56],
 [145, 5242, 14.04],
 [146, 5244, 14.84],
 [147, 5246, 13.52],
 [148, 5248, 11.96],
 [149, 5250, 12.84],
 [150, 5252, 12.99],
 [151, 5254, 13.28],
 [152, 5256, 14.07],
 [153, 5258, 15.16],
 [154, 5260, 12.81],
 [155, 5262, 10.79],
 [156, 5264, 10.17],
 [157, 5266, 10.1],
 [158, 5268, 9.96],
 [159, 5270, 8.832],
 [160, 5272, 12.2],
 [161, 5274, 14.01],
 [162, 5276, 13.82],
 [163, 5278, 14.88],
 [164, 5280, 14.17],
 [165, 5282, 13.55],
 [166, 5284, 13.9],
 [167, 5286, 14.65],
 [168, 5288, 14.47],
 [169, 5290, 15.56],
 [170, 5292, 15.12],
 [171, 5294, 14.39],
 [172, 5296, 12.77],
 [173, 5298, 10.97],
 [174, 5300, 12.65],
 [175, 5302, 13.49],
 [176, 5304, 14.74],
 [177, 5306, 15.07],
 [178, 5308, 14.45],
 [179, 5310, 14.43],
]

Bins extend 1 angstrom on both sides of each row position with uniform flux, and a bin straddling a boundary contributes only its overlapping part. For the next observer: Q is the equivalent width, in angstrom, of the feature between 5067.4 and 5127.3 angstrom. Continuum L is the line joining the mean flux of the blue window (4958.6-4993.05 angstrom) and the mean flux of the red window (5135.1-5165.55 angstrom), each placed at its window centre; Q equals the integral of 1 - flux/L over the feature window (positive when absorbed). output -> 4.5 angstrom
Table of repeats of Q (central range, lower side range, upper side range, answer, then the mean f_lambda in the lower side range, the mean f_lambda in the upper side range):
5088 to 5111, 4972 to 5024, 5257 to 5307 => 3.9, 9.95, 13.1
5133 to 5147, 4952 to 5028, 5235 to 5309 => 3.0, 10.2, 13.4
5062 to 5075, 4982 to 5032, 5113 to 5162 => 0.0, 9.77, 9.26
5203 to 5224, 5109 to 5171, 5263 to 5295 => 2.0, 9.16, 13.1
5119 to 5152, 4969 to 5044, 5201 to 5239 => 5.2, 9.93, 11.3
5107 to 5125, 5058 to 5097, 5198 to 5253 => 1.7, 9.45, 11.9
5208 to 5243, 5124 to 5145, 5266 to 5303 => -2.7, 9.15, 13.2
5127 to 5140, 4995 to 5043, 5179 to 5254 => 1.3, 9.58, 11.1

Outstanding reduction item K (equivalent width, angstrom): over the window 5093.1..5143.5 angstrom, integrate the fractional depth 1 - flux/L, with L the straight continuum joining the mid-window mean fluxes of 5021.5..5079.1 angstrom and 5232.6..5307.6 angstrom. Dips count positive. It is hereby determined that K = 7.6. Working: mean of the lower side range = 9.64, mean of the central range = 9.14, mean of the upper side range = 13.3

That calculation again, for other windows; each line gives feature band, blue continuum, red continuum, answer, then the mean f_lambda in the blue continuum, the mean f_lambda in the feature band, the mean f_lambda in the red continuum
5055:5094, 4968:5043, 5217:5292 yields 4.8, 9.94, 9.49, 13.2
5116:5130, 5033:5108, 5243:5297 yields 2.1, 9.39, 8.78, 13.1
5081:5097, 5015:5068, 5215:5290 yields 1.7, 9.66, 9.32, 13.1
